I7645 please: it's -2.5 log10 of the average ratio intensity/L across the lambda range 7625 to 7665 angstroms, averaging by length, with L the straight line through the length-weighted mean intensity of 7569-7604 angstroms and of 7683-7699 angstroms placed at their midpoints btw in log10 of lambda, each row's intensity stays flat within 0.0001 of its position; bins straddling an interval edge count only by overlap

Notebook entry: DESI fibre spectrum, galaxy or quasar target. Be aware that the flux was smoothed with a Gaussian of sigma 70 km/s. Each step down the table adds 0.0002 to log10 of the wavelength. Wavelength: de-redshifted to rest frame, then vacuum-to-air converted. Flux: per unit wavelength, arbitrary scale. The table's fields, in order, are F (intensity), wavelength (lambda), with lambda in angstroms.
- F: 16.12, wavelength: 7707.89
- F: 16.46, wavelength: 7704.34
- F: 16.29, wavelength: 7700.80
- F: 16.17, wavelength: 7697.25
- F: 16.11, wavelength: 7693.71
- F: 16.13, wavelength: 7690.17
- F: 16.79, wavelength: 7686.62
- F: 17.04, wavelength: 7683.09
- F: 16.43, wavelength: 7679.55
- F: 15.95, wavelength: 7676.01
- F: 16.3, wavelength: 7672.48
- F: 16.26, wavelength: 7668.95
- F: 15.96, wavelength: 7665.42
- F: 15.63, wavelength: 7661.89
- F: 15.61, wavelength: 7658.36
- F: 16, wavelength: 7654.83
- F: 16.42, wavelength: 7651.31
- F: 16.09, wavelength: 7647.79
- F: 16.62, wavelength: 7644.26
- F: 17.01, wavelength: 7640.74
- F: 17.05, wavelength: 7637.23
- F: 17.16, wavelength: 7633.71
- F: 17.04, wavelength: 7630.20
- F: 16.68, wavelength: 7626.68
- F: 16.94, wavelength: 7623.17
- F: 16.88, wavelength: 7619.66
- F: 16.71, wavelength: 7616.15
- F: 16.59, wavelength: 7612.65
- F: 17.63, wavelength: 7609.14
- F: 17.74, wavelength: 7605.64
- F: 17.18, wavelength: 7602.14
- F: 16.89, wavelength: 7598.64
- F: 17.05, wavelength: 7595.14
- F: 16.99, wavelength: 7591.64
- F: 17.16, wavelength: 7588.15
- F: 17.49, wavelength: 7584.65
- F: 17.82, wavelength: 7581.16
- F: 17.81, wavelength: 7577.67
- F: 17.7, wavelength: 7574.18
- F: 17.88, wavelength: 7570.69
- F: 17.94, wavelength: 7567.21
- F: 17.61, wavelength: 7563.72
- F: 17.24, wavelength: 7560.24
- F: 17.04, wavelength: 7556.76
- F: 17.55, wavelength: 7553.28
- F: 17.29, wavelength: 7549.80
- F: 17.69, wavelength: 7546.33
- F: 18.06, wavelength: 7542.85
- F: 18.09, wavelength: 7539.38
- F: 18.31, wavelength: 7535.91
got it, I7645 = 0.02 mag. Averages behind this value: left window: 17.4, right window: 16.4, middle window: 16.5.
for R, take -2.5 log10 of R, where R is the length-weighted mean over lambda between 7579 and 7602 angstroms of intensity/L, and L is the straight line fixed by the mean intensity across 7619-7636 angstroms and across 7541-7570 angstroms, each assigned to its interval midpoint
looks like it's 0.00 mag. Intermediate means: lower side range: 17.6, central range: 17.2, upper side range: 16.9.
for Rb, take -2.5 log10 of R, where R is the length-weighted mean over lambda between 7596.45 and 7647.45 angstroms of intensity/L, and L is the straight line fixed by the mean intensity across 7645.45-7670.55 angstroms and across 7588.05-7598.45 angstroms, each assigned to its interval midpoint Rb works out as -0.03 mag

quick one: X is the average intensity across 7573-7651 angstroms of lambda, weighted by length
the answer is 17.1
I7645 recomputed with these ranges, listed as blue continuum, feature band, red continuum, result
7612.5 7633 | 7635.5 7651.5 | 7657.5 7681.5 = -0.011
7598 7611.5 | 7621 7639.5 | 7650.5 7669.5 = -0.018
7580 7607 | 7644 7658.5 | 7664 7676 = 0.019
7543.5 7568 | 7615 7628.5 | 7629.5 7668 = -0.006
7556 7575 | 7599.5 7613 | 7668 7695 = -0.010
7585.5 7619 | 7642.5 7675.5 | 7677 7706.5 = 0.038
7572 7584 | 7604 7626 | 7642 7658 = -0.006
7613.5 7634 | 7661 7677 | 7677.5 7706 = 0.035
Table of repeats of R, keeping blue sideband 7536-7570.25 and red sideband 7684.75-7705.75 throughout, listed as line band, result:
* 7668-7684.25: 0.009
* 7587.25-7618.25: 0.006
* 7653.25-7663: 0.063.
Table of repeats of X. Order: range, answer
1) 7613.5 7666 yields 16.5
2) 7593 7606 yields 17.1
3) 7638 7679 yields 16.2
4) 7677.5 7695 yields 16.5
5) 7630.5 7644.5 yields 17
